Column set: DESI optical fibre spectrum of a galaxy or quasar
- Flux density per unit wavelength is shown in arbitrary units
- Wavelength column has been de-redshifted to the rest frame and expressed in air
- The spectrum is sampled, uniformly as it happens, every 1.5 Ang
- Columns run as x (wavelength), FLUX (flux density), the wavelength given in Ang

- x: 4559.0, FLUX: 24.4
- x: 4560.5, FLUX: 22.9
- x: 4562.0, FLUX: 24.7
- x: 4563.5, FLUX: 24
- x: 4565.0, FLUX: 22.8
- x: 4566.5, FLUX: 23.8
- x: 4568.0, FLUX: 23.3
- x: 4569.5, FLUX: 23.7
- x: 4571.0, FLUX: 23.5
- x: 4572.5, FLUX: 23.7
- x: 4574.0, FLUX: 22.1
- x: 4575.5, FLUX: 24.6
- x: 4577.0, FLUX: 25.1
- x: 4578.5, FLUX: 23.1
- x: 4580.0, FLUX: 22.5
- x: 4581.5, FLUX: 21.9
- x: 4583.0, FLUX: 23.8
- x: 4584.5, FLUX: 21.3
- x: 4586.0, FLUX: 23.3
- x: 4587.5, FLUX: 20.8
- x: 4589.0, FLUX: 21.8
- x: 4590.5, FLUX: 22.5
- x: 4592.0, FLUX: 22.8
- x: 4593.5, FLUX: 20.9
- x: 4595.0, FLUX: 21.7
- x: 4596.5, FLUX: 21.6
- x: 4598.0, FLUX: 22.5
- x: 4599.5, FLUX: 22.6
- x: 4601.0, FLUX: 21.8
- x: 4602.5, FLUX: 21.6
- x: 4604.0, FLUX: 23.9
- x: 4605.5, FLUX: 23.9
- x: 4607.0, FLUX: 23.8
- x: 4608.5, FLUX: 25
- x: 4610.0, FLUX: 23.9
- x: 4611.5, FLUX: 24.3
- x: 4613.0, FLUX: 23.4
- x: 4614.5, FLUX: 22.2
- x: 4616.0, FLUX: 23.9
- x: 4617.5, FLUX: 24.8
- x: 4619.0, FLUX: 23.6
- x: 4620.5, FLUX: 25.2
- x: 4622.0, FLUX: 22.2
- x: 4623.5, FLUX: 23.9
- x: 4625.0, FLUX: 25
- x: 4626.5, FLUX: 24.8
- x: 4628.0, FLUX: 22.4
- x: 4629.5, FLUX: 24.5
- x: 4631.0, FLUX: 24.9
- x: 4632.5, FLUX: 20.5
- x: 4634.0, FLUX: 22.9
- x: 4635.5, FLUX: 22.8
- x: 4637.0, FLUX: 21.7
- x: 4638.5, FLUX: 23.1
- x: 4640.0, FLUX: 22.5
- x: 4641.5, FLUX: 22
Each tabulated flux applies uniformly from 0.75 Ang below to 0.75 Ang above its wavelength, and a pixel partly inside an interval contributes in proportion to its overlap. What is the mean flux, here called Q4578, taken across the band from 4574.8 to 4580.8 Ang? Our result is 23.8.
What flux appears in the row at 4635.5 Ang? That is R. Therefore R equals 22.8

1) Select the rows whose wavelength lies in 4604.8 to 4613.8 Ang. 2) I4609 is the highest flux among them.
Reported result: 25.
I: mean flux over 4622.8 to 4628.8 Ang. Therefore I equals 24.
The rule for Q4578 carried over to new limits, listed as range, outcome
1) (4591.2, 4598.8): 21.9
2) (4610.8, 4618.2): 23.7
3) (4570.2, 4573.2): 23.6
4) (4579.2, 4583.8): 22.7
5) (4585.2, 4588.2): 22.1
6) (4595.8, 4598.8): 22.1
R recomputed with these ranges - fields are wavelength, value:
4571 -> 23.5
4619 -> 23.6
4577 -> 25.1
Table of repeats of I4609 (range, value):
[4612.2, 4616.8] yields 23.9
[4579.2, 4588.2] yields 23.8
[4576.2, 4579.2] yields 25.1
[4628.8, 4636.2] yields 24.9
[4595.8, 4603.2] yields 22.6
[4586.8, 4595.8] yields 22.8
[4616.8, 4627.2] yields 25.2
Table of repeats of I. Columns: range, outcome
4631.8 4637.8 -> 22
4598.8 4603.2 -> 22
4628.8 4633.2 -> 23.3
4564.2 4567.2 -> 23.3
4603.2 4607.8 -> 23.9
